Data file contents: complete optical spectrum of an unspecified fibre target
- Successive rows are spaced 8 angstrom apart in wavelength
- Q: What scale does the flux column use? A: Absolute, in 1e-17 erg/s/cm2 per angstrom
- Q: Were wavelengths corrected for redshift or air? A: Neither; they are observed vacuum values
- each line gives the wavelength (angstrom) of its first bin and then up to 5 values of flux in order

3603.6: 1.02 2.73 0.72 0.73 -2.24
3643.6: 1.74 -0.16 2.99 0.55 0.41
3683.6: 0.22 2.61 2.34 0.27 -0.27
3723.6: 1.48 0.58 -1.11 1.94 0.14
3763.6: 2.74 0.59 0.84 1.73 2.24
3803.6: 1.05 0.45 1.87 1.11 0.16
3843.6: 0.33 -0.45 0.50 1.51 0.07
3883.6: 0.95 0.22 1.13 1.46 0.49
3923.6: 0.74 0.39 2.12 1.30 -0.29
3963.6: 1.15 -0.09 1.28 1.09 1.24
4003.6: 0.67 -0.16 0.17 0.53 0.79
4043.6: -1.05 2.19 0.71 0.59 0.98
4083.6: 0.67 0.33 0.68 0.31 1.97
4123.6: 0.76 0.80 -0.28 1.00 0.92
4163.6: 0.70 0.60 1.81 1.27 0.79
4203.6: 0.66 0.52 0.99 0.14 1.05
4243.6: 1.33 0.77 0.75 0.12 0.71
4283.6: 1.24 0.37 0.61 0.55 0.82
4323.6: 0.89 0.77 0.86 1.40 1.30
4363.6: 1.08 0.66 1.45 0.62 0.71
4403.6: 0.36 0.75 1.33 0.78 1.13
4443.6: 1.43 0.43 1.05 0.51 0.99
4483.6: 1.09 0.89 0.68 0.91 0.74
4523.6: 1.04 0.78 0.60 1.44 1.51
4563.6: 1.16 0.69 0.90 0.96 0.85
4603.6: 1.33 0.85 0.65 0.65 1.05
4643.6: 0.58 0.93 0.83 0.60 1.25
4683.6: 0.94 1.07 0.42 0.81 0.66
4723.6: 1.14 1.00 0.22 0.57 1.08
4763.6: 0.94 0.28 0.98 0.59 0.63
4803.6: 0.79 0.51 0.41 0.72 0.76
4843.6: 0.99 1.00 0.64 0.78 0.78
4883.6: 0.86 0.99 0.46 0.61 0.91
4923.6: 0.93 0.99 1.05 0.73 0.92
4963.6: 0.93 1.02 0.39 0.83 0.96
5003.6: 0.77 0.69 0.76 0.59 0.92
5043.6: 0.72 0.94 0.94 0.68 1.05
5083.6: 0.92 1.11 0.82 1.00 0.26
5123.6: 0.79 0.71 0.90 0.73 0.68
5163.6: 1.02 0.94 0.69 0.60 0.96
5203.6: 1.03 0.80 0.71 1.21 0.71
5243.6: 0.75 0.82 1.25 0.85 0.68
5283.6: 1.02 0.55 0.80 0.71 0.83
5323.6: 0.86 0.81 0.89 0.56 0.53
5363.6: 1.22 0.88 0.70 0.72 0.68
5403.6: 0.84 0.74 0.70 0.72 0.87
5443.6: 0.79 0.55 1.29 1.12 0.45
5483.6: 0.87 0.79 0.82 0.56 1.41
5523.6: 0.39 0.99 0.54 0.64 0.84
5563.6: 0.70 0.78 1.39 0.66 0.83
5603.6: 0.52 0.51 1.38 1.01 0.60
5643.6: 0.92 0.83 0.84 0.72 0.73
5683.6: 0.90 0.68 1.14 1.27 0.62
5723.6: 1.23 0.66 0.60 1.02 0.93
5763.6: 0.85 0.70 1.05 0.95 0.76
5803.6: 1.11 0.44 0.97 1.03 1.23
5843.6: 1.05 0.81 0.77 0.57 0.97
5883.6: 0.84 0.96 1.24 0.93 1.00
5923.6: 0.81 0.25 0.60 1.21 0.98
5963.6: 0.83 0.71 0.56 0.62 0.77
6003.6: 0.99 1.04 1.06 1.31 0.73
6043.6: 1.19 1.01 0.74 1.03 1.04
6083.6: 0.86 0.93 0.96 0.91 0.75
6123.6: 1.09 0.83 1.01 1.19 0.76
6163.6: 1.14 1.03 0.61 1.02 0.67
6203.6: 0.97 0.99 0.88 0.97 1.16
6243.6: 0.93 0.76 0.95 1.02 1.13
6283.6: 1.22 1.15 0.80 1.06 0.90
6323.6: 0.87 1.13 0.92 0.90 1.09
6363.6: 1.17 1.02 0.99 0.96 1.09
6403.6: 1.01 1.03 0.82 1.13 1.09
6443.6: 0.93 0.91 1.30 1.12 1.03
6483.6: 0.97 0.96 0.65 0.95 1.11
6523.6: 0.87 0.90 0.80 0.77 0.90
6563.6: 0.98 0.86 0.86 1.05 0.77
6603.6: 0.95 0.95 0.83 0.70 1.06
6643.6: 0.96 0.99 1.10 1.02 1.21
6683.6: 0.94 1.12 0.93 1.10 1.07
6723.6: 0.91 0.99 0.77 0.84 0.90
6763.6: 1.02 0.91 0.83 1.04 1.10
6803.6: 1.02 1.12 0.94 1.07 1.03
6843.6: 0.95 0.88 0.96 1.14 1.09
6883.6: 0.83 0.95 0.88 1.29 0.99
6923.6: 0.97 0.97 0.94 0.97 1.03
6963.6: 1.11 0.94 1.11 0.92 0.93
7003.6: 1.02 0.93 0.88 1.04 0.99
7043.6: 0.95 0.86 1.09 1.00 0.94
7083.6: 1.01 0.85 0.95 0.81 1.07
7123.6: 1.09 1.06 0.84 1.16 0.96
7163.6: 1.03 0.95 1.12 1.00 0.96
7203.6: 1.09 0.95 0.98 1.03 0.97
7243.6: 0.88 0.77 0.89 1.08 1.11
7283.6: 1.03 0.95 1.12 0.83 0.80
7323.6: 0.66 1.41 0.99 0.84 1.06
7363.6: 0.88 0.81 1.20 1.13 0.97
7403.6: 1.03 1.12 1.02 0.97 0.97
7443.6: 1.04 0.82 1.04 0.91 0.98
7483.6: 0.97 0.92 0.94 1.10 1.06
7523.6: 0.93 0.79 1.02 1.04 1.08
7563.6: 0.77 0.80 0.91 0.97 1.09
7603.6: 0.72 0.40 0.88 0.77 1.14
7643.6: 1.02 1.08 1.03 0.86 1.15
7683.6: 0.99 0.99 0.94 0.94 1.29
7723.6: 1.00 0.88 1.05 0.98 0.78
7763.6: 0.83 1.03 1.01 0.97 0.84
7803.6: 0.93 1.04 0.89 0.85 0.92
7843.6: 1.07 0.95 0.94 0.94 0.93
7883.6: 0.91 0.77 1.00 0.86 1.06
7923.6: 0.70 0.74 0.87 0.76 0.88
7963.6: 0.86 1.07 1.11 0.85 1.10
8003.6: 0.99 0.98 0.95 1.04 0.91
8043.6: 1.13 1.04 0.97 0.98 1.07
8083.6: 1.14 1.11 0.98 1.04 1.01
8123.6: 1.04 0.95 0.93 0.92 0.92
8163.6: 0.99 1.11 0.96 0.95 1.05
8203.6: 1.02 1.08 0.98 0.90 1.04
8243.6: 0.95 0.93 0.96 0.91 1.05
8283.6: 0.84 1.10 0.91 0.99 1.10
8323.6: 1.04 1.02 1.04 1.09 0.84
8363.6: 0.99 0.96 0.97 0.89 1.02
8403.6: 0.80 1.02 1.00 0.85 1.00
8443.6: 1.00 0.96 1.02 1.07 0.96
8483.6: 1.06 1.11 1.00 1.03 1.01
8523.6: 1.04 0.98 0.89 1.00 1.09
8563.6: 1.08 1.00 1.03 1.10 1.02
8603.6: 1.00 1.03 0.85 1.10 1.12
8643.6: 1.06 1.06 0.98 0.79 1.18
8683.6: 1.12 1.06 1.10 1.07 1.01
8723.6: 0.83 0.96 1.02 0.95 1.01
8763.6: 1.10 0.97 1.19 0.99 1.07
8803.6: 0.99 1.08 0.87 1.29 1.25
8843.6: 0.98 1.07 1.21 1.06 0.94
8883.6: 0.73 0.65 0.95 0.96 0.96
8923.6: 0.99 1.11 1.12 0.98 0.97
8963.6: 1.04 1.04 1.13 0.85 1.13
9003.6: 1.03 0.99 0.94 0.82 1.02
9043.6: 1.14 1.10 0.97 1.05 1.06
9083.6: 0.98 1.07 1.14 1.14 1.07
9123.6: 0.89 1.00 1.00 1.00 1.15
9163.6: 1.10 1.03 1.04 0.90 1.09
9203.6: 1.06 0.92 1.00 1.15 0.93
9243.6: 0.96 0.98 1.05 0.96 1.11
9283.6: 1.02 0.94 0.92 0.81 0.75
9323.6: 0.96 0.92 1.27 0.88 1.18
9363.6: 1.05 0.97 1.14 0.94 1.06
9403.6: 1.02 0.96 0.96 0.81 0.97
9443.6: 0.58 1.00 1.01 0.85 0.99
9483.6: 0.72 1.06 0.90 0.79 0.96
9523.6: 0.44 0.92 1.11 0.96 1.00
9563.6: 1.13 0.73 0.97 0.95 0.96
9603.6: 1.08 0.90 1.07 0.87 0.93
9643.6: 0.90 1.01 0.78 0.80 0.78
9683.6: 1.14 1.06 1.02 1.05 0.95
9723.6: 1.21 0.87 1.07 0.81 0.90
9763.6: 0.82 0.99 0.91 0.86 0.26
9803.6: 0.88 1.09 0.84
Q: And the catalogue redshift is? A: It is 0.51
